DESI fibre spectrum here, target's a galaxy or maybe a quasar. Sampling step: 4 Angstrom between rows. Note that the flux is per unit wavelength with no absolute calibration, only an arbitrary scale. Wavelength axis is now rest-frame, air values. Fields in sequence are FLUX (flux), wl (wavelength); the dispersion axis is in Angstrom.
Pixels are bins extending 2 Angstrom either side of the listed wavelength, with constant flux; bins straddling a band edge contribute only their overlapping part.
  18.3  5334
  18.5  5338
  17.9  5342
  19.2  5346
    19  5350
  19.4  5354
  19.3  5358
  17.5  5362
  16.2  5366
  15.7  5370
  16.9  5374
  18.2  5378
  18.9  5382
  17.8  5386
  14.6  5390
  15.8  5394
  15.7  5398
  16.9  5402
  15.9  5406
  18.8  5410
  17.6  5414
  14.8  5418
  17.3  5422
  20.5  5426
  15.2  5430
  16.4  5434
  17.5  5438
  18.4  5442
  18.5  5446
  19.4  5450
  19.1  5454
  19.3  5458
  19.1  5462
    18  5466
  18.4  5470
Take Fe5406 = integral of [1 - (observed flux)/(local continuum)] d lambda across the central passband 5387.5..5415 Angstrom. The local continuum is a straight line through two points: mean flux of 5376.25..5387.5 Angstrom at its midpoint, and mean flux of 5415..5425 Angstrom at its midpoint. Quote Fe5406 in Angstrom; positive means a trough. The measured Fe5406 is 1.6 Angstrom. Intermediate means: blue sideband 18.3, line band 16.5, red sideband 16.6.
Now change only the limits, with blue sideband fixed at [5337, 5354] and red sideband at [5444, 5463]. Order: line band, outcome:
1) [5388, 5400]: 2.2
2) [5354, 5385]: 1.9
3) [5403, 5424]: 2.3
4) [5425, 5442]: 1.5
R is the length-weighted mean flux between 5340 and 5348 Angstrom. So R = 18.5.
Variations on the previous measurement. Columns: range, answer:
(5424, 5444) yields 17.6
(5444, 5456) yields 19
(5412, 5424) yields 16.6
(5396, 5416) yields 17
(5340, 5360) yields 19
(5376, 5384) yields 18.5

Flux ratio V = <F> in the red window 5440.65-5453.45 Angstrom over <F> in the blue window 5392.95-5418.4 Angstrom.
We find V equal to 1.13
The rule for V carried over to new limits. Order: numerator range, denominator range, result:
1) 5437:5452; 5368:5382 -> 1.08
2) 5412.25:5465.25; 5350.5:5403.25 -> 1.04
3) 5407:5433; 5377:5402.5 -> 1.03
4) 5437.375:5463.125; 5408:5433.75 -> 1.09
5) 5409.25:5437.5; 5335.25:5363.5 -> 0.92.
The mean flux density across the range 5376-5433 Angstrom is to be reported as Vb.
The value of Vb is 17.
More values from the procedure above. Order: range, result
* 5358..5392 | 17.1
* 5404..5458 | 17.7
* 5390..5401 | 15.6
